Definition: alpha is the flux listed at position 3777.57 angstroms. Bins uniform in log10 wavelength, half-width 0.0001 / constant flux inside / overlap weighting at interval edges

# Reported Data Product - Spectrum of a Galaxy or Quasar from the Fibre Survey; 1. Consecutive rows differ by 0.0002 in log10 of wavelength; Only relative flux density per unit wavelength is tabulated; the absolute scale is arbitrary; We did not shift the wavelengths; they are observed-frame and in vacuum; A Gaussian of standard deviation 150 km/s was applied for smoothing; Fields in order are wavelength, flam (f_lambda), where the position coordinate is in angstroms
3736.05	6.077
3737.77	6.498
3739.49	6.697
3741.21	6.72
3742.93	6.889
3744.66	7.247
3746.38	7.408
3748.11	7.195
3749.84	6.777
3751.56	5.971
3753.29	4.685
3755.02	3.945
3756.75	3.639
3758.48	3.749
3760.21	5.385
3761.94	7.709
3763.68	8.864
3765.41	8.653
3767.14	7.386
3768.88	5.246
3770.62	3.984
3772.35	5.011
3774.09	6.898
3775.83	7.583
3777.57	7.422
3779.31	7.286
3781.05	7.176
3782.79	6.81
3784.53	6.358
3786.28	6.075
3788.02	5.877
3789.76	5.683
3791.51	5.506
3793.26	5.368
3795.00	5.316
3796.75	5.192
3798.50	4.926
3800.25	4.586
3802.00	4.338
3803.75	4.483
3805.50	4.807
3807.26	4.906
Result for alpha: 7.422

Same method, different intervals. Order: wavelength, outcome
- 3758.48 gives 3.749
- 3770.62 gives 3.984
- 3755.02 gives 3.945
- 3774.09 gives 6.898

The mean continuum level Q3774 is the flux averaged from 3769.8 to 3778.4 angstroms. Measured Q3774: 6.19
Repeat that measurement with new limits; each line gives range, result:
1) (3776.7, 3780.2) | 7.35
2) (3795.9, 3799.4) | 5.05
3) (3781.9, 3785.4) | 6.6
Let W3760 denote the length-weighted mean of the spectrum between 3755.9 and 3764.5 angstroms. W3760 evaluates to 5.86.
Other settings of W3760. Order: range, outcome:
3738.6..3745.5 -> 6.89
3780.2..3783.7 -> 6.99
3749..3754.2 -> 5.8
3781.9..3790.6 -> 6.17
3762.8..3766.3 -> 8.75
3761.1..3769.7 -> 7.58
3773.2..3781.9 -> 7.27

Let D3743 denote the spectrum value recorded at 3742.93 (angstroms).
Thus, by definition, 6.889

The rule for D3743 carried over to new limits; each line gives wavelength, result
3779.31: 7.286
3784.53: 6.358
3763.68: 8.864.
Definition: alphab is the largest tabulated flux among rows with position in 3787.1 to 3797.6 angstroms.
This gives 5.877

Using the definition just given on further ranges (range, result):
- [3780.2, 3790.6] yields 7.176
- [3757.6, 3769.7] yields 8.864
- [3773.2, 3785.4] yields 7.583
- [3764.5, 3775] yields 8.653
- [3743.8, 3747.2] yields 7.408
